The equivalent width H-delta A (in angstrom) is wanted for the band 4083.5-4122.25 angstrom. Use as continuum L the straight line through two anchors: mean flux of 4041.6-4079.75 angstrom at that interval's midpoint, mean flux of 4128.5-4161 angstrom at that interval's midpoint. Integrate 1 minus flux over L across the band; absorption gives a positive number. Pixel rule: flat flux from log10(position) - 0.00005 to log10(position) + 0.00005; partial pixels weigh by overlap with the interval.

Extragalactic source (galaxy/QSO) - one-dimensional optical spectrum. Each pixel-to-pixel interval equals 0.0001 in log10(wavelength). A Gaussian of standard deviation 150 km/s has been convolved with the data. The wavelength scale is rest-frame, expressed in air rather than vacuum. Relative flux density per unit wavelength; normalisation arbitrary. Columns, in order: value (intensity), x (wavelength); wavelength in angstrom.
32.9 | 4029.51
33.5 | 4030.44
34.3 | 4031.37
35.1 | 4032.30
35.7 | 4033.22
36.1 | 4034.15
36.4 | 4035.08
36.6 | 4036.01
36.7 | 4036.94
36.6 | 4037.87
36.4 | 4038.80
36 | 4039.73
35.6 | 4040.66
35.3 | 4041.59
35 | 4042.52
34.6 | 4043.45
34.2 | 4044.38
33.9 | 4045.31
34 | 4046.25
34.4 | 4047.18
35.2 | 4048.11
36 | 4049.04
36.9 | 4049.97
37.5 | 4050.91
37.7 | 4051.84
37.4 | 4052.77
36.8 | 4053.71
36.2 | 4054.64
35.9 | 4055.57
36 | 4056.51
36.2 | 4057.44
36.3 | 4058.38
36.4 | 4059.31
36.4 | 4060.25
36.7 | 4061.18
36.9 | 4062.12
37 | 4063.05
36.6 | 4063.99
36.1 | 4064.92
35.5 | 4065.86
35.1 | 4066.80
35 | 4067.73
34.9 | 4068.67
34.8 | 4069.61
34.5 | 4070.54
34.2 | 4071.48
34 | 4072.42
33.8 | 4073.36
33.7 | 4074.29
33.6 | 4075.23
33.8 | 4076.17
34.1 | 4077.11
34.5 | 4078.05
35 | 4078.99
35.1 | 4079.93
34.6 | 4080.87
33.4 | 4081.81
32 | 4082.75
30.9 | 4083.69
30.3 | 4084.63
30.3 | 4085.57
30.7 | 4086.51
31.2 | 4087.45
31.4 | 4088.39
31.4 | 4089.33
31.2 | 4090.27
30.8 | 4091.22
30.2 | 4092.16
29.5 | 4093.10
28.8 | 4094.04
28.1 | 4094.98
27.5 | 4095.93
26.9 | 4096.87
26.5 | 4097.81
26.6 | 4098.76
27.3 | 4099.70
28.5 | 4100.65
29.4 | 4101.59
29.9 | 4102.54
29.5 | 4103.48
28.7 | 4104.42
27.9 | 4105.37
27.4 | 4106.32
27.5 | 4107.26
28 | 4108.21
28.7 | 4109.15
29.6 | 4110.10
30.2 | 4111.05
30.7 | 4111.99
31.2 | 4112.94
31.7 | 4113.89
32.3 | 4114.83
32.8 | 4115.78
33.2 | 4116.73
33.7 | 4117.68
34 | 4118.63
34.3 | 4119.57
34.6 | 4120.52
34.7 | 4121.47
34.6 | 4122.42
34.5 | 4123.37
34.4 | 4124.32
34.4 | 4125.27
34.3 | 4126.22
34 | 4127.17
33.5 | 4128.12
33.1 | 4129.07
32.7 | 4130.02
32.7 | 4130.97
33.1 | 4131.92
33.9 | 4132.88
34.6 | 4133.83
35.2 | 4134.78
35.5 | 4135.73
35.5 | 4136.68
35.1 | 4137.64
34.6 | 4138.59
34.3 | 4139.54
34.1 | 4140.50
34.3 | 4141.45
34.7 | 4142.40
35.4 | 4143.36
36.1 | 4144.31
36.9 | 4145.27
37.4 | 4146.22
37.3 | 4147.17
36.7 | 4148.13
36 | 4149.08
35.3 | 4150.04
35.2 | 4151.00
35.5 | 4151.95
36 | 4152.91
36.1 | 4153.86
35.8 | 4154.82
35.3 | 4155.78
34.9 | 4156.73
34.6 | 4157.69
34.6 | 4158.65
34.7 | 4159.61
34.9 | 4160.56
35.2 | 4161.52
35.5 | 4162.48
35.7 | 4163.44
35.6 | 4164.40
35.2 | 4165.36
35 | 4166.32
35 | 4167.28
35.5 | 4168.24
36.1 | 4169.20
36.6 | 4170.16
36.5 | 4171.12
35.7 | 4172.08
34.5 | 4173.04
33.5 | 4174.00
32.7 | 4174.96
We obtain 5.5 angstrom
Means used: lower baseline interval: 35.4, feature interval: 30.2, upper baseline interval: 35.1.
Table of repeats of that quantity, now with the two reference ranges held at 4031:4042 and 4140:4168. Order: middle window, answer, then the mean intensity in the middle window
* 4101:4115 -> 2.4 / 29.5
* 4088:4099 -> 2.0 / 29.1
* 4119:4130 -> 0.4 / 34.2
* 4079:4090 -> 1.1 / 32.1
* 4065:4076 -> 0.4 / 34.5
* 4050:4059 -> -0.2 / 36.7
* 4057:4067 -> -0.1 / 36.3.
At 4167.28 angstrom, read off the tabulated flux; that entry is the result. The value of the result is 35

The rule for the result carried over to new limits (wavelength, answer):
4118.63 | 34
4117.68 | 33.7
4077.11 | 34.1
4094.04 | 28.8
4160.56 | 34.9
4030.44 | 33.5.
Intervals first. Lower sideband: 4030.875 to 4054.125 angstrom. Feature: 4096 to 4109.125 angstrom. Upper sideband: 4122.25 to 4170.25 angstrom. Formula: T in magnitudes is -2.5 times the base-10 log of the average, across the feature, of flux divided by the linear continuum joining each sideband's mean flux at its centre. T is 0.25 mag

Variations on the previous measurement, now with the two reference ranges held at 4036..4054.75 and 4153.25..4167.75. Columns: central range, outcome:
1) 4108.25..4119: 0.130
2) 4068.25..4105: 0.140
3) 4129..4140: 0.035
